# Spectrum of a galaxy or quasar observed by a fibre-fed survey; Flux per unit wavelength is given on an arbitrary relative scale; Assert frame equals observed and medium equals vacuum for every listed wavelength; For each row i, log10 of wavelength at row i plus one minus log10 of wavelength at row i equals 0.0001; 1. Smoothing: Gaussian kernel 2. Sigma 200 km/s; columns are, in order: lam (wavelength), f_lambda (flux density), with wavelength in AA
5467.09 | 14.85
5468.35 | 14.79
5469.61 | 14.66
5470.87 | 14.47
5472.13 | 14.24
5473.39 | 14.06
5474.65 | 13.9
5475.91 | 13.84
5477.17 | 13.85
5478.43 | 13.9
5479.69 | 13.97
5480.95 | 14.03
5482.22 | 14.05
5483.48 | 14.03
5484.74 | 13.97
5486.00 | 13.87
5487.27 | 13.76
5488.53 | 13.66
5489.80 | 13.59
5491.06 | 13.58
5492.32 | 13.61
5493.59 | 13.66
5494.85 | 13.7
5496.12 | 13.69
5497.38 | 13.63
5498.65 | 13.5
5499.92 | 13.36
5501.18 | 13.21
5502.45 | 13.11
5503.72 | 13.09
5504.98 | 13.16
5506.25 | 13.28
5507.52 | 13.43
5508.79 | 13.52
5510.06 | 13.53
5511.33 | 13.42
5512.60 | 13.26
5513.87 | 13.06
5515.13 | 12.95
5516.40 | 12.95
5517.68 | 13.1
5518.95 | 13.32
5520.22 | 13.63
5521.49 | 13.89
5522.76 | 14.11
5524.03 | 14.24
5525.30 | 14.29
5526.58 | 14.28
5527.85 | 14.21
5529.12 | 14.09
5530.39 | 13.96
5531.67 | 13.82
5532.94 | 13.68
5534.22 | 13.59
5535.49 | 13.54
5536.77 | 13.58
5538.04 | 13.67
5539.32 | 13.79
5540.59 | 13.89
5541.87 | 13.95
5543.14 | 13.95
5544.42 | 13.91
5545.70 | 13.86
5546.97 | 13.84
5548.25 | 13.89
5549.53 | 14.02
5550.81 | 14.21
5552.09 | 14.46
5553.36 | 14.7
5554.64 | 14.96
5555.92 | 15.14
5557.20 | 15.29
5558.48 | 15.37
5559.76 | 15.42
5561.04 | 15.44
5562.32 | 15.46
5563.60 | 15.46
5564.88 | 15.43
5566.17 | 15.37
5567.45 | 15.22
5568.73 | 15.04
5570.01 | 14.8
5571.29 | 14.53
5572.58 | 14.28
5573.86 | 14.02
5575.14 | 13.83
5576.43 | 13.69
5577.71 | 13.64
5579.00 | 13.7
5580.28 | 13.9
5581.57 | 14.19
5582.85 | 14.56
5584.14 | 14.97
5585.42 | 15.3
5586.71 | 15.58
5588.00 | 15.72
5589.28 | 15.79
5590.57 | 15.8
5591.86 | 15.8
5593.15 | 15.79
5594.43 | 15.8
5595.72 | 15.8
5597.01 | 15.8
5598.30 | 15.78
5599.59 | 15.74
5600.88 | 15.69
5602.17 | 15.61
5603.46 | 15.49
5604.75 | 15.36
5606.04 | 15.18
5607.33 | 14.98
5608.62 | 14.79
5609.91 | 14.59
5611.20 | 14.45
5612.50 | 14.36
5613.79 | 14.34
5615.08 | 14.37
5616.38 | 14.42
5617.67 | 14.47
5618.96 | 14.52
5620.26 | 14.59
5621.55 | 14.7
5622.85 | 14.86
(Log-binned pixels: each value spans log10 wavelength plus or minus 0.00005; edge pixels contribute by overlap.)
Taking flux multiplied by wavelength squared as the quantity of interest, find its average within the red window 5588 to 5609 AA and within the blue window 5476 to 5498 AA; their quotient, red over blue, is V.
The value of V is 1.18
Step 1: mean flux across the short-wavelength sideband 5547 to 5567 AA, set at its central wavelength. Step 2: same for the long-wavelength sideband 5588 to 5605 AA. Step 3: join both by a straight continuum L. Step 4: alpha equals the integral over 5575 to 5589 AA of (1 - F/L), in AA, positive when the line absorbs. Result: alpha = 0.83 AA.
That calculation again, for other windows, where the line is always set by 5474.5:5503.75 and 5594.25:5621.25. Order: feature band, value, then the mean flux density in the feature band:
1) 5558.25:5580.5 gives -0.2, 14.7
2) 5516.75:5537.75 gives 0.5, 13.8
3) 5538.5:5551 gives 0.4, 13.9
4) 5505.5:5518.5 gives 0.7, 13.2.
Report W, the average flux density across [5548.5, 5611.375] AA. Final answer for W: 15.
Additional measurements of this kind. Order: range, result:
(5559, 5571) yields 15.3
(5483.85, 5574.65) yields 14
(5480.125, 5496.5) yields 13.8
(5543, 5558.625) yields 14.4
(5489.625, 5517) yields 13.4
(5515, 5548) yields 13.8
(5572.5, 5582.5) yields 13.9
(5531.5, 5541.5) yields 13.7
